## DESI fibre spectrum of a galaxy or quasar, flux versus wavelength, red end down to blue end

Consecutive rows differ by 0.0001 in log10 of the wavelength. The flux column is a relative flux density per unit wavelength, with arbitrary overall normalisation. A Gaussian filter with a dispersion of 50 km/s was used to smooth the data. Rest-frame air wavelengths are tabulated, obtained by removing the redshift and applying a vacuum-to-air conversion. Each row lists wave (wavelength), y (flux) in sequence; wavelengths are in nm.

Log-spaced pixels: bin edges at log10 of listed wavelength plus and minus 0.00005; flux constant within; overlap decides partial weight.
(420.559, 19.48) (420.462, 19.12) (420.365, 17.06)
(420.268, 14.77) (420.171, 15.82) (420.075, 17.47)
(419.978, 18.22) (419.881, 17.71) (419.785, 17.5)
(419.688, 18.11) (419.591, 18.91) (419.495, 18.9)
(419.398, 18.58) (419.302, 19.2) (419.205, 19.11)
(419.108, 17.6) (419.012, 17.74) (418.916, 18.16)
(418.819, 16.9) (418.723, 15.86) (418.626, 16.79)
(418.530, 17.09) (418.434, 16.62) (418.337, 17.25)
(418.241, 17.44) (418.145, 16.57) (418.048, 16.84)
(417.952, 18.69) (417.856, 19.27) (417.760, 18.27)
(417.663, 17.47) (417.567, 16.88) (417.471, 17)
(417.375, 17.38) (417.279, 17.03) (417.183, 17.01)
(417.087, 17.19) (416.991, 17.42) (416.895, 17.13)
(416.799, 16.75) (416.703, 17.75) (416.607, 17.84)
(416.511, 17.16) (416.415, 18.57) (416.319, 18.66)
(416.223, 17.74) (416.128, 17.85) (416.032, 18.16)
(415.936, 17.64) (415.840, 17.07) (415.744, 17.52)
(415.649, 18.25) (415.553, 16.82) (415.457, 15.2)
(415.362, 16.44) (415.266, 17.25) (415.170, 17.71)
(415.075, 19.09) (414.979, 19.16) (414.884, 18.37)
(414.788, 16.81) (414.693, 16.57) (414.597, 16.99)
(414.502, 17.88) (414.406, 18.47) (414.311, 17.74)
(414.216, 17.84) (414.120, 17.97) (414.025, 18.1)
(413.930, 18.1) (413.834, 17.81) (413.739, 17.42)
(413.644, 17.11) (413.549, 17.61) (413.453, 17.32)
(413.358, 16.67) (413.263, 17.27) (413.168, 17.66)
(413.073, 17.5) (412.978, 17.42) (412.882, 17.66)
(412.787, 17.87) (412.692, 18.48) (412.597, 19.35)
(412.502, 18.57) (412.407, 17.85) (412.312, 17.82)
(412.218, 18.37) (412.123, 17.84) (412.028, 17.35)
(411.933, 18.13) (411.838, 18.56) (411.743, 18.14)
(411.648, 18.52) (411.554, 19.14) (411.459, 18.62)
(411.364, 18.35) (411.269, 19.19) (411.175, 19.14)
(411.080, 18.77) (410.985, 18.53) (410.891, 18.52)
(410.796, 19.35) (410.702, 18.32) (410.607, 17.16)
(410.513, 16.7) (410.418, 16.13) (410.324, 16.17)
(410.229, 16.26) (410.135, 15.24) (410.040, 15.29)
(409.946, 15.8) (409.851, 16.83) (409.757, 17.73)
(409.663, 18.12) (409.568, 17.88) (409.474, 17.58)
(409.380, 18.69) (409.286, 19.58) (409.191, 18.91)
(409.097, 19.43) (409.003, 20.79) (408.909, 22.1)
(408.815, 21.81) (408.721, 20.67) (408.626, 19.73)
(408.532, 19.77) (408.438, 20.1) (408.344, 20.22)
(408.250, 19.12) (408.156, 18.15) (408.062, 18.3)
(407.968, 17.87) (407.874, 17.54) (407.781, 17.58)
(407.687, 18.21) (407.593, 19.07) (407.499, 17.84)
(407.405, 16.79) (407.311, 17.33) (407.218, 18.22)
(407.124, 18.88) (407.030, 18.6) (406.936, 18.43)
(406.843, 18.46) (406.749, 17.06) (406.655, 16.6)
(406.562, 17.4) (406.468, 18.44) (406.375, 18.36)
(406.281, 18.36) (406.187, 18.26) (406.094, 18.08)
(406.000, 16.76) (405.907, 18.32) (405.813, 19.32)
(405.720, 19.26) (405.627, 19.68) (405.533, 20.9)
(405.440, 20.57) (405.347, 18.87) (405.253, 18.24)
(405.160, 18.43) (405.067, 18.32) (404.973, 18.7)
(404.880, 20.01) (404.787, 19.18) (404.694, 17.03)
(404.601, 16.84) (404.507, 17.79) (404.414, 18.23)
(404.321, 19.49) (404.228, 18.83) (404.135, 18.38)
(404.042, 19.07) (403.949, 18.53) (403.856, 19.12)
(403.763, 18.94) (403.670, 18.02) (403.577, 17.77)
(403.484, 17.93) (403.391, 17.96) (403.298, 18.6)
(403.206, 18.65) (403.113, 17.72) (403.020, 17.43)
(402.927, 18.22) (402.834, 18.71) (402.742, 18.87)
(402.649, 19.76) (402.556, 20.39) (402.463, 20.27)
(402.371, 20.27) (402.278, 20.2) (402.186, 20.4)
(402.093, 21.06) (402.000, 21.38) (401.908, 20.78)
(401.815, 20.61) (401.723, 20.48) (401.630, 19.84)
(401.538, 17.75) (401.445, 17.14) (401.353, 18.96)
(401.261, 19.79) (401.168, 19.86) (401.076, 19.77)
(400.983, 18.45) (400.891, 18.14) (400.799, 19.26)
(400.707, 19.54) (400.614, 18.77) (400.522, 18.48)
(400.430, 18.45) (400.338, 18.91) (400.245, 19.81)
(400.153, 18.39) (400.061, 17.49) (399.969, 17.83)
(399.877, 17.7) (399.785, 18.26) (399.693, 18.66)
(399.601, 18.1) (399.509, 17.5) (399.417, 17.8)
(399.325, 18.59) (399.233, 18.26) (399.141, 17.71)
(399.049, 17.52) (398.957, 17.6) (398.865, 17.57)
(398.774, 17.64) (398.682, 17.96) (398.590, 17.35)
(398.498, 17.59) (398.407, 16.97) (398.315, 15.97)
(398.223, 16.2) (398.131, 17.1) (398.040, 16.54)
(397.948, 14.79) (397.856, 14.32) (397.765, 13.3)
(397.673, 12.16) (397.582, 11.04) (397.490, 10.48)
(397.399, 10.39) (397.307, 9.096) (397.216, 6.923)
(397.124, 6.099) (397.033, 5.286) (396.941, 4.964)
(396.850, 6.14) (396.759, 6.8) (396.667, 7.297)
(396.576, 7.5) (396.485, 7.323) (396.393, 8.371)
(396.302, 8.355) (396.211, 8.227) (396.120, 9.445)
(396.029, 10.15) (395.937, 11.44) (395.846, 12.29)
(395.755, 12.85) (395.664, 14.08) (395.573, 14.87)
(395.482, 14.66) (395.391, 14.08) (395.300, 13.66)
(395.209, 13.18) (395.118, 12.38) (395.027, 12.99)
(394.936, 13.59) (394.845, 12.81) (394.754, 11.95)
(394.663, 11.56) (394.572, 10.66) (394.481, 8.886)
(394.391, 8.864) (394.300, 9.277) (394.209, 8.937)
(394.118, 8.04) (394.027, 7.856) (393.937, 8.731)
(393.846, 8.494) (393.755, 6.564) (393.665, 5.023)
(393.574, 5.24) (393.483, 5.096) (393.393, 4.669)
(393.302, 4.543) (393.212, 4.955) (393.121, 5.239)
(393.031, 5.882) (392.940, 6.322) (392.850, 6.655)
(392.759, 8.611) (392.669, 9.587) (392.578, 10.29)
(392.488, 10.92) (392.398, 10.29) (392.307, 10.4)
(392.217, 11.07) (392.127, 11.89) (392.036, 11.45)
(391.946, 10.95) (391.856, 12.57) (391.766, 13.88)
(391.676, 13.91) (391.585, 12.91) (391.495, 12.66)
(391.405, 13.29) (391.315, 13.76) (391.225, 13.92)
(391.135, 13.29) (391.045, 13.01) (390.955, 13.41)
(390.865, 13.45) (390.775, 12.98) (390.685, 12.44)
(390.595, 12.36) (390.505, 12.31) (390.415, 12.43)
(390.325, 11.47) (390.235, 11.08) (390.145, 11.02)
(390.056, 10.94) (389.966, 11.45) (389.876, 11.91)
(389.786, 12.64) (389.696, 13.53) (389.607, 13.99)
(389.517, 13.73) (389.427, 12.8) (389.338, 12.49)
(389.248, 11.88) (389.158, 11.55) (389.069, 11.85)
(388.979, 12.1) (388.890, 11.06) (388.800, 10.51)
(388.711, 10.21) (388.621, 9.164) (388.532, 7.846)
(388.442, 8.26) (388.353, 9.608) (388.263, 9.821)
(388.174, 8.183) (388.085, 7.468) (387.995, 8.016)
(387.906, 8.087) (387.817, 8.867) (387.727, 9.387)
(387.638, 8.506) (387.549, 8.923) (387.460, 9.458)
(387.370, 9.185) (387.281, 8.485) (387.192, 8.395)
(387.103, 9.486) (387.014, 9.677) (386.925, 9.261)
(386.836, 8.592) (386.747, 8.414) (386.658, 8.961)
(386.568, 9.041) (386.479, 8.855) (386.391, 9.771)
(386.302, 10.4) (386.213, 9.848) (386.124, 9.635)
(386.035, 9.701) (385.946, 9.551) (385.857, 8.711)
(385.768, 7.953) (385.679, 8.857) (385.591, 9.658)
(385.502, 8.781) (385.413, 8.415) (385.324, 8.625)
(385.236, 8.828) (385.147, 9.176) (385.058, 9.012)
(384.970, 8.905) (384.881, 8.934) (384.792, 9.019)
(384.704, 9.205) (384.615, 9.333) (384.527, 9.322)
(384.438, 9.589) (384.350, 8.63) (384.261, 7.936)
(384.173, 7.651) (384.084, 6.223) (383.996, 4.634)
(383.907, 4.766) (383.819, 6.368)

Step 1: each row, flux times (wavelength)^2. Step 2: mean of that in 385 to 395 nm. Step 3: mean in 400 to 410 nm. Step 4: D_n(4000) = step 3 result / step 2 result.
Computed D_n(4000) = 2.02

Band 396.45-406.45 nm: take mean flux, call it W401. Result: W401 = 17.1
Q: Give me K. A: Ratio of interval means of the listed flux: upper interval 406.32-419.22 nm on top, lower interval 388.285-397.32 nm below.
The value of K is 1.7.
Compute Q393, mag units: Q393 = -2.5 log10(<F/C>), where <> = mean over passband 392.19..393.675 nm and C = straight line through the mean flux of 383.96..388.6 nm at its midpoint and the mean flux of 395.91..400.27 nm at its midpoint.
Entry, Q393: 0.480 mag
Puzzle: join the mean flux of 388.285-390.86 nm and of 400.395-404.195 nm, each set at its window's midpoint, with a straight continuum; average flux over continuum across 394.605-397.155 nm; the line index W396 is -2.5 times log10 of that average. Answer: 0.405 mag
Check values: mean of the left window 11.6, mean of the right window 19.1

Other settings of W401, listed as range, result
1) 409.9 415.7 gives 17.7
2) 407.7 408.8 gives 19.1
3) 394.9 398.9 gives 12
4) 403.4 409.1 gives 18.7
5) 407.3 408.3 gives 18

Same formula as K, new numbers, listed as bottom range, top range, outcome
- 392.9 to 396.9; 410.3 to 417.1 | 1.91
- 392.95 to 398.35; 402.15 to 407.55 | 1.87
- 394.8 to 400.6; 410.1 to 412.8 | 1.30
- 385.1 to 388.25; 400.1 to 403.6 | 2.14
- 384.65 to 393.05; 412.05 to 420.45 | 1.69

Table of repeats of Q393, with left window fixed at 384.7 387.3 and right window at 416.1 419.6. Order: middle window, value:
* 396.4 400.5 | -0.15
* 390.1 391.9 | -0.22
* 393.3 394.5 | 0.48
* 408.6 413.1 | -0.16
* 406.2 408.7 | -0.23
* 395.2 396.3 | -0.05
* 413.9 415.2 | -0.07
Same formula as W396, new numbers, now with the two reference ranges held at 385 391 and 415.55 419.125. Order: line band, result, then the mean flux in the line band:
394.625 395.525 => -0.099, 13.1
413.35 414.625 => -0.067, 17.7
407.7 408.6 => -0.229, 18.8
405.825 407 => -0.211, 17.9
